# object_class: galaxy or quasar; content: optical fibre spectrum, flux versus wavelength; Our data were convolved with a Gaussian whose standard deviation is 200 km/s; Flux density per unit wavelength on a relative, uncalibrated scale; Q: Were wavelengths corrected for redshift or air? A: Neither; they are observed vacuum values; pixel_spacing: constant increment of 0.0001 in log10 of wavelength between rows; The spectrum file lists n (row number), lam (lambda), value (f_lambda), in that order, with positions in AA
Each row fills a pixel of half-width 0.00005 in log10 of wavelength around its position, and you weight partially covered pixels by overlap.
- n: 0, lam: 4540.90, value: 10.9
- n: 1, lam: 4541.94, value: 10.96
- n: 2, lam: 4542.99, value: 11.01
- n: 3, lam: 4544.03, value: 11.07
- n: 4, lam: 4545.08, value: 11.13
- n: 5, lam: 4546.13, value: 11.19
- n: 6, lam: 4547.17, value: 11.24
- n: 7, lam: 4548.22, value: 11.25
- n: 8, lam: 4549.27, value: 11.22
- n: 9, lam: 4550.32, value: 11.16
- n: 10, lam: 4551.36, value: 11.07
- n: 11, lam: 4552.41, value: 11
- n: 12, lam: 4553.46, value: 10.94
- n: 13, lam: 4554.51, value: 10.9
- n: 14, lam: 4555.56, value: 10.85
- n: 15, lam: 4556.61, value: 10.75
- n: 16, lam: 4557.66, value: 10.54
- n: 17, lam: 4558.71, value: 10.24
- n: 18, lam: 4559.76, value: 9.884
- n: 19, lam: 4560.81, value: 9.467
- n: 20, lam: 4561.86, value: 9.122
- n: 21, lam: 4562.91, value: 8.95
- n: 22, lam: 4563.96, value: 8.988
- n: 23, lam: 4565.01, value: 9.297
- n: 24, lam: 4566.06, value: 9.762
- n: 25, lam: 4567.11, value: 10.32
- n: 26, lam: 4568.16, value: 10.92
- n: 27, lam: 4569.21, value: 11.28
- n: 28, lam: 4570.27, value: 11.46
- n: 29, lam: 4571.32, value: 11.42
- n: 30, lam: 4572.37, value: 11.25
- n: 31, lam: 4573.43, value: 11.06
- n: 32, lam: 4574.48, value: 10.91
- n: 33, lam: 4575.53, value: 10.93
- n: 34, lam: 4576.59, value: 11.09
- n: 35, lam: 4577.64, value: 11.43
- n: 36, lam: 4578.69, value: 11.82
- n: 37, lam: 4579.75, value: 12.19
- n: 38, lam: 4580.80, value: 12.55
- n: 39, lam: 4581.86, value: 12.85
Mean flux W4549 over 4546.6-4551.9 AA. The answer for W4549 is 11.2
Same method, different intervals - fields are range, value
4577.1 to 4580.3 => 11.8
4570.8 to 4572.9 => 11.3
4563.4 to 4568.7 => 9.87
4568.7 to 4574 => 11.3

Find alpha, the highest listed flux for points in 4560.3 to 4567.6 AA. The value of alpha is 10.32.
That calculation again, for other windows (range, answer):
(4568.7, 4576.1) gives 11.46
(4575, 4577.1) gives 11.09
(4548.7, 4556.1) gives 11.22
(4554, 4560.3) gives 10.9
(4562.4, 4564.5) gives 8.988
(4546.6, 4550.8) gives 11.25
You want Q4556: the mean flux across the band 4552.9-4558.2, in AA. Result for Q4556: 10.8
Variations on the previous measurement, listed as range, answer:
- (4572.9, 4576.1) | 11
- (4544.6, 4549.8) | 11.2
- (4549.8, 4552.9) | 11.1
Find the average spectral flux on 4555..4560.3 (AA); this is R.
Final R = 10.4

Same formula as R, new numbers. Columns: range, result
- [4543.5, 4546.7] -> 11.2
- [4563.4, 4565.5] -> 9.14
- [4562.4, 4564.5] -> 8.98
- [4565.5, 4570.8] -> 10.7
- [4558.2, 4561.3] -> 9.87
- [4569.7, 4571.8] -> 11.4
